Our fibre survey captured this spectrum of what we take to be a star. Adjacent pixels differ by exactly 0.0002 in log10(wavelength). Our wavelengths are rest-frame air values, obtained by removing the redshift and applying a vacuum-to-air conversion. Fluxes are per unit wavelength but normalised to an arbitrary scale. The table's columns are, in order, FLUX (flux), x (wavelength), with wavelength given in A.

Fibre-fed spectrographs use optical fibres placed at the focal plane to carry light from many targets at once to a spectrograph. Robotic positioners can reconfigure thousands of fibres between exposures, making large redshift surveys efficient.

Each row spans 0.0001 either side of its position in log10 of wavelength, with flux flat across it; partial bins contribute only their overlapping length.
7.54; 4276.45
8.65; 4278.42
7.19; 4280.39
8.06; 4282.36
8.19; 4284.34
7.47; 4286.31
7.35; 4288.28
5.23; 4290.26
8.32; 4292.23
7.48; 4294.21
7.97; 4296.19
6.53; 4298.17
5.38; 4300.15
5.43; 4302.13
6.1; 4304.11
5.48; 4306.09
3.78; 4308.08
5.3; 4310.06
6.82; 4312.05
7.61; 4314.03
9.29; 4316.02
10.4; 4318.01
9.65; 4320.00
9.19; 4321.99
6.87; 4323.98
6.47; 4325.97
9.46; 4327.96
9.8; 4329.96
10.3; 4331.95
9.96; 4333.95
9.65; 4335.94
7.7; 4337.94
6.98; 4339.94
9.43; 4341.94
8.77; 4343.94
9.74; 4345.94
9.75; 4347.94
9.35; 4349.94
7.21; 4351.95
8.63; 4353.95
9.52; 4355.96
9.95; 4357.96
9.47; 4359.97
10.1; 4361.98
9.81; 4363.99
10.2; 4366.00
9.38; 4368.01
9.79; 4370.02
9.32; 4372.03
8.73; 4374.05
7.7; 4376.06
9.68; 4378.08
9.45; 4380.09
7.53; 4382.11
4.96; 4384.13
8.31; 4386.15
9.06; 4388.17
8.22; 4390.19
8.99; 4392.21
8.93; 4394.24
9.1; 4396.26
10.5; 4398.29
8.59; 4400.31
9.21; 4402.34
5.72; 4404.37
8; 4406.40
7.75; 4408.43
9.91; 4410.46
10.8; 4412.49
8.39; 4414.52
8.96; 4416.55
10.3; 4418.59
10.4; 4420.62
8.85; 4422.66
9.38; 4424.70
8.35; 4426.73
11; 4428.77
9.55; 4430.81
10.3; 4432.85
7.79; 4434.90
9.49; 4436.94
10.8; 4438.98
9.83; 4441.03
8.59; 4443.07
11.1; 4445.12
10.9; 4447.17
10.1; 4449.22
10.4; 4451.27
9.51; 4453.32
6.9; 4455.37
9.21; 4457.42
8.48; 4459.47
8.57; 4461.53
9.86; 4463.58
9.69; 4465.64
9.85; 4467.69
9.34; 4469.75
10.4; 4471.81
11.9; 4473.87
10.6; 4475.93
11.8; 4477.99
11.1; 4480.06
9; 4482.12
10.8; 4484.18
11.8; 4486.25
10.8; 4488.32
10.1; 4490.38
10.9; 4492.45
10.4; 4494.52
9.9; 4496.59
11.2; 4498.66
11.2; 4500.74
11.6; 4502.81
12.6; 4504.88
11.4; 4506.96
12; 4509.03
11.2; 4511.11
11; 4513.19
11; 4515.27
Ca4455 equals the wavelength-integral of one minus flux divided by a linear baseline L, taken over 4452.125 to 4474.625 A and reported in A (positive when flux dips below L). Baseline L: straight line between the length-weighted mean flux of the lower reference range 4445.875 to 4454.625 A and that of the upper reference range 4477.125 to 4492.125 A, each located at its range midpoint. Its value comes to 2.1 A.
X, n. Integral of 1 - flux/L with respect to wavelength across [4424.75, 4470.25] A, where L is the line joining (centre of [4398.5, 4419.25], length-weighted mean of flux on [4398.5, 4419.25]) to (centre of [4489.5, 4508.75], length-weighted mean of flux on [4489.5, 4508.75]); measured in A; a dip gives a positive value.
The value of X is 1.1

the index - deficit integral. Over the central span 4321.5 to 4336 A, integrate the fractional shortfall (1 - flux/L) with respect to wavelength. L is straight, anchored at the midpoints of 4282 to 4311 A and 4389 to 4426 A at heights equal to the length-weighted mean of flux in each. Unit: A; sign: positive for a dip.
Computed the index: -3.4 A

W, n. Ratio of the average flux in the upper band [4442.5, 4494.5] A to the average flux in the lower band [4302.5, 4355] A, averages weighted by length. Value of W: 1.23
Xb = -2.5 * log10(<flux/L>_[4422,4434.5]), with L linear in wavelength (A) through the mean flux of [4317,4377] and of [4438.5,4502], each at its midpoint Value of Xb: 0.03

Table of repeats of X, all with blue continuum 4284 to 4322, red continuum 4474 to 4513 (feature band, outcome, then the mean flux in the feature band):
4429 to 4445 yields 0.4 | 9.64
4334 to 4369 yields -4.7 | 9.18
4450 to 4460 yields 1.3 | 8.96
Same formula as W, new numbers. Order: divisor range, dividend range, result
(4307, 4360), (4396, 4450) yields 1.10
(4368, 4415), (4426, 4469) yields 1.10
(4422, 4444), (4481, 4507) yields 1.15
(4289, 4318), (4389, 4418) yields 1.33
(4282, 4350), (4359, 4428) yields 1.14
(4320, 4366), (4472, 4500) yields 1.19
